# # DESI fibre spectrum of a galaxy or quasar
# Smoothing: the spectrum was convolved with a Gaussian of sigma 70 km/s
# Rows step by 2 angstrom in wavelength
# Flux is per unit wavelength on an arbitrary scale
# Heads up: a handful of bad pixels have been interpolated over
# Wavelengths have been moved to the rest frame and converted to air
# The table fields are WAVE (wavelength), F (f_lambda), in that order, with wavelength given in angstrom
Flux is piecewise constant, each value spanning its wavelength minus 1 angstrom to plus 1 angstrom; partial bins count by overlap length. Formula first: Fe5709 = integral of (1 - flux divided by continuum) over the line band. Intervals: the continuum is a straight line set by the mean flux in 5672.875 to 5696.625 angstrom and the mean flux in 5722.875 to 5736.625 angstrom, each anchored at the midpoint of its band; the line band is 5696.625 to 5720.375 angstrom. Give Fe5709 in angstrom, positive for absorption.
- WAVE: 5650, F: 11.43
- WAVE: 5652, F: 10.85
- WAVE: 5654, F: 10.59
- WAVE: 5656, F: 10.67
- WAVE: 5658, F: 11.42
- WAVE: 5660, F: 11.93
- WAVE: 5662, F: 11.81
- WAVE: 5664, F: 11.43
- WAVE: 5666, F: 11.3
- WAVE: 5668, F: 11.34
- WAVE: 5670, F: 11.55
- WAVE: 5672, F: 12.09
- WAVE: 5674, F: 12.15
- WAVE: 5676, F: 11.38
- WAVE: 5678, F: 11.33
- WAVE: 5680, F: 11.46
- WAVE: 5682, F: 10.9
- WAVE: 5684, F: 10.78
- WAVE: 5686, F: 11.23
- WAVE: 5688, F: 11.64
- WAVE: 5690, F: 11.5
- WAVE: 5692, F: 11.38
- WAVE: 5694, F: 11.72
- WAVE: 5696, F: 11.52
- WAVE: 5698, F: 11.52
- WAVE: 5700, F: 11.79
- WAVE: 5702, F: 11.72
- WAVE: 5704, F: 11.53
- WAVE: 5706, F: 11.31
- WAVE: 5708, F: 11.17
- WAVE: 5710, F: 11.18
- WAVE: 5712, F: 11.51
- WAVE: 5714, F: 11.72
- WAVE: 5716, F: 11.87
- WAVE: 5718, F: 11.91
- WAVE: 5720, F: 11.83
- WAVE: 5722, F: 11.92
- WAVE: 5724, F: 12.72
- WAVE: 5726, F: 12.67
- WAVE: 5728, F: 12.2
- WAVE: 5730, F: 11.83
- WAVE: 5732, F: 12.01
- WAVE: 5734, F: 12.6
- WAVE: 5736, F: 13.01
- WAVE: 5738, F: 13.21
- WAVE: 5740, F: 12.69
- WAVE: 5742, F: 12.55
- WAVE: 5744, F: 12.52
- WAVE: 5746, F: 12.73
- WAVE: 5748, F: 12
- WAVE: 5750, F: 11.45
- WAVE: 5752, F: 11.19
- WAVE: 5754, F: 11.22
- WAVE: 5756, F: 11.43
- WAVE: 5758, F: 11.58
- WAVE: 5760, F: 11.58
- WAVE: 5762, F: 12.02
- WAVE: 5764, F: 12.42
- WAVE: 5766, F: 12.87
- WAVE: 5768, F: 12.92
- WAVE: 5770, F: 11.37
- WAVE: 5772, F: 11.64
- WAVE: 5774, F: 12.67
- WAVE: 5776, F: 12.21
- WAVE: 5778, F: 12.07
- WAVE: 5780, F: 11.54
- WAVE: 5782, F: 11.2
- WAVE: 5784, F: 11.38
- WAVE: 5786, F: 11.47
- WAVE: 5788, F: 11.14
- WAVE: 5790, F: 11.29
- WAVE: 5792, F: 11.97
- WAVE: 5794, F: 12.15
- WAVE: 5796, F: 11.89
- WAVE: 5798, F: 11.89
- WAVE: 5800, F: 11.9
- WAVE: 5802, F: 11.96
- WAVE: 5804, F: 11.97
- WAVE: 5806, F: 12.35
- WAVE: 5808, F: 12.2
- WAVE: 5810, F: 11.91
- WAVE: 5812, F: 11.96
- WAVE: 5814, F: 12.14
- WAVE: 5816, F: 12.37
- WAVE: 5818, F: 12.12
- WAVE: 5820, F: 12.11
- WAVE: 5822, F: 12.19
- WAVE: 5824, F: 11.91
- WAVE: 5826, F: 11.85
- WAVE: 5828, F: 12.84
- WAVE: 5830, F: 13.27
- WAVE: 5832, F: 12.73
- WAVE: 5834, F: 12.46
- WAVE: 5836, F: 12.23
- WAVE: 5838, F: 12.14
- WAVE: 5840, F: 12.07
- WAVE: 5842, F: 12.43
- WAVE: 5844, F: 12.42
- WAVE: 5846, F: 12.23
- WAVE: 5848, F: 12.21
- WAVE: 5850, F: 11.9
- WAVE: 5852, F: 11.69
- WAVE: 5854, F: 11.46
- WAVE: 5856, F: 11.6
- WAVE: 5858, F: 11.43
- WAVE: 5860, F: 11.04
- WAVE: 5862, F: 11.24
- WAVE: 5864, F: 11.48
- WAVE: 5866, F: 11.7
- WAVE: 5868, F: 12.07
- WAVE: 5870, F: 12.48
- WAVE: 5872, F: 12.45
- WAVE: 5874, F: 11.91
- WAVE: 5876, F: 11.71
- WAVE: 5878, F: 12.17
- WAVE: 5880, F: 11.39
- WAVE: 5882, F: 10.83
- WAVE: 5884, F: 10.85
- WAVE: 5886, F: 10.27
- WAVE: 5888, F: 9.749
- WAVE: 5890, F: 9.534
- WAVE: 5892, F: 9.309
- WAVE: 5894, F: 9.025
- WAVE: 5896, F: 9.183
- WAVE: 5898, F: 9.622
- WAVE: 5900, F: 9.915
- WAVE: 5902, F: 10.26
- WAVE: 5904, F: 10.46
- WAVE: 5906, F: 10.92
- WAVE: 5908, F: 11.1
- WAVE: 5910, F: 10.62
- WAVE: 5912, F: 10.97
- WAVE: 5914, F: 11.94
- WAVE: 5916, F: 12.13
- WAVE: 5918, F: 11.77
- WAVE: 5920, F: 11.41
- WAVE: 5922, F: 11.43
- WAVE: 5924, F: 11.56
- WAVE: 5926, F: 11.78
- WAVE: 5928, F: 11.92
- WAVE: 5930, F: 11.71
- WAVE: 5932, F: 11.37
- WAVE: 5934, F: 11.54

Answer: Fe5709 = 0.7 angstrom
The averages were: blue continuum 11.4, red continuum 12.4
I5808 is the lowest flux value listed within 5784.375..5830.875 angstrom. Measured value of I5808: 11.14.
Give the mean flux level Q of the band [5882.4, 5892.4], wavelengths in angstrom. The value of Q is 10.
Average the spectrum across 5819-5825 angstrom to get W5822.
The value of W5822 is 12.1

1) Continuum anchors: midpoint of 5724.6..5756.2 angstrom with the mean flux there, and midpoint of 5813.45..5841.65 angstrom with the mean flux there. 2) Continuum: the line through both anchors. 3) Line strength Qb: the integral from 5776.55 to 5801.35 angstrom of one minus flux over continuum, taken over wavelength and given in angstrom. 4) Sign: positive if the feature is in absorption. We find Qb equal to 1.2 angstrom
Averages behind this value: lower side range 12.2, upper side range 12.3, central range 11.7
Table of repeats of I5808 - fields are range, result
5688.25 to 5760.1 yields 11.17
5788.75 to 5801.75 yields 11.29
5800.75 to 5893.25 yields 9.309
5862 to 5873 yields 11.24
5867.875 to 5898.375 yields 9.025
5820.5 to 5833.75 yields 11.85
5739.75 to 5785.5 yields 11.19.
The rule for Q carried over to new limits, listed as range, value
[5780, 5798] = 11.6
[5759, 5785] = 12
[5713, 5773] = 12.1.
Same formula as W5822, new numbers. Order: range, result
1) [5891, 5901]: 9.41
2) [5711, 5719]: 11.8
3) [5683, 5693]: 11.3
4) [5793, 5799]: 12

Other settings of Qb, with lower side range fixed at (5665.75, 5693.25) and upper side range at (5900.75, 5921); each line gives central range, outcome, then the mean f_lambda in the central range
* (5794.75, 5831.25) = -2.9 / 12.2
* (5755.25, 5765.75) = -0.5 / 11.9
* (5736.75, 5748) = -1.3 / 12.7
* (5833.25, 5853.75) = -1.7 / 12.1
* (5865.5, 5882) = -1.1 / 11.9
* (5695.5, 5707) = -0.2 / 11.6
